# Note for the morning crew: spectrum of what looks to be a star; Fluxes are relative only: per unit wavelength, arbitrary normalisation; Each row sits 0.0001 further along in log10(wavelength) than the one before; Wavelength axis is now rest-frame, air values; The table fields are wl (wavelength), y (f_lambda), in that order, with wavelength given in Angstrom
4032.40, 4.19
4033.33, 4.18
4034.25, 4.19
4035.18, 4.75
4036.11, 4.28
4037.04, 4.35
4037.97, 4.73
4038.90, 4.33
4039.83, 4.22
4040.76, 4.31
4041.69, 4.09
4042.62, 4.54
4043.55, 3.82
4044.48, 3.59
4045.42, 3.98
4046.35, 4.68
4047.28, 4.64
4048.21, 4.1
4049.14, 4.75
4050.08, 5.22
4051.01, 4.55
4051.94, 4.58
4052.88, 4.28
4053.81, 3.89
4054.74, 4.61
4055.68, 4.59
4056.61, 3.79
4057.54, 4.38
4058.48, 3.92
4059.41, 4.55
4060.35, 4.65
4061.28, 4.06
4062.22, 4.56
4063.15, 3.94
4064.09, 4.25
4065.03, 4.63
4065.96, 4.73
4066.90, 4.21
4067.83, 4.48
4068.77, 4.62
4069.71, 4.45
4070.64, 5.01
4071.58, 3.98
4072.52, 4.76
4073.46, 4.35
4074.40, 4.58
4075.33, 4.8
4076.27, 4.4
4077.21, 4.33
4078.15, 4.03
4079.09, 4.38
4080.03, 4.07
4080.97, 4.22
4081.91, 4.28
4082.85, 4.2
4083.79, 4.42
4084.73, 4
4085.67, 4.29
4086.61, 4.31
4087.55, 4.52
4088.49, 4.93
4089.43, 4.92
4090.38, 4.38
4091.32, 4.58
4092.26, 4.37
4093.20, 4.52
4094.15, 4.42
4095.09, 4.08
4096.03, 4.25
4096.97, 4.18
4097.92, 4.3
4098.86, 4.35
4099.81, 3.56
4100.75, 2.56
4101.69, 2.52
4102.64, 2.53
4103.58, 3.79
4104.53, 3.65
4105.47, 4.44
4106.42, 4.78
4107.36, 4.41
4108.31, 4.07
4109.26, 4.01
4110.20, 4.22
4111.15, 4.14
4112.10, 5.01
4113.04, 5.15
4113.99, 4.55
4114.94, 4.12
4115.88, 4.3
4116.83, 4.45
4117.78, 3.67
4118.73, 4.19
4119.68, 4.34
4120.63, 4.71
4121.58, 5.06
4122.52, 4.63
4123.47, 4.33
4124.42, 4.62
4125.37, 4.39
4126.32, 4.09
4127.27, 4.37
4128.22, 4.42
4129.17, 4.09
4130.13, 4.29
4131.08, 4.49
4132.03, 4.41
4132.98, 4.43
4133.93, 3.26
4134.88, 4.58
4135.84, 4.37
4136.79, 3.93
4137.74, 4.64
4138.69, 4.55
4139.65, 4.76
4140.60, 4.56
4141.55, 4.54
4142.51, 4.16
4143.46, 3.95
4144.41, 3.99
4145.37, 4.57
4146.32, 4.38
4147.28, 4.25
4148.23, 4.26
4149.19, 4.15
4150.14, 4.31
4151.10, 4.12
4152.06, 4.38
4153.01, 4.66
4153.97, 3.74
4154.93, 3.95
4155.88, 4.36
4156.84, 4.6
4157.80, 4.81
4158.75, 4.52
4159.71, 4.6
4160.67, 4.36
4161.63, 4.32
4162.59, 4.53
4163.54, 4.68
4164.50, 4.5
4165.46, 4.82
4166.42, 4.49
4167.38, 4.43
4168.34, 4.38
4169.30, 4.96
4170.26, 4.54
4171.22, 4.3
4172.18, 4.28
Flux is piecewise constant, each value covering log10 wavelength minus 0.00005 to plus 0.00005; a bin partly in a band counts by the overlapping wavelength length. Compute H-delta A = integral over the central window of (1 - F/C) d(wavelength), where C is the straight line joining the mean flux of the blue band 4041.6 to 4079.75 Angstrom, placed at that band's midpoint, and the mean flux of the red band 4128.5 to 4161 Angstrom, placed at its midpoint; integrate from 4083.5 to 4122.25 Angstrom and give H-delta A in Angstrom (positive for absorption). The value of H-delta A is 1.18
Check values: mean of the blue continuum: 4.39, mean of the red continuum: 4.32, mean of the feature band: 4.22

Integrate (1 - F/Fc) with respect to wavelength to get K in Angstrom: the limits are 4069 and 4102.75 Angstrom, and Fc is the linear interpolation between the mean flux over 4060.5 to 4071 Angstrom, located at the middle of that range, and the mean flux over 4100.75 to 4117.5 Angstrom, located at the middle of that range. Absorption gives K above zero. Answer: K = 0.4 Angstrom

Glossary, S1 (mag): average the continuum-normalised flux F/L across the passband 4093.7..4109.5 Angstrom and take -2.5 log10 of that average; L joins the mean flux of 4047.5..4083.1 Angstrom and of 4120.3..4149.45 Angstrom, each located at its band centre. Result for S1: 0.13 mag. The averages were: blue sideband 4.4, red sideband 4.36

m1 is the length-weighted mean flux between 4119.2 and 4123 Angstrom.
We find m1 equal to 4.69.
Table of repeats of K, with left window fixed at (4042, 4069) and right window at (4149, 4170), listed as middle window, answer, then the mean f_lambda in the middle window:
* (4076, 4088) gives 0.3 Angstrom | 4.26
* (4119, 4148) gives 0.4 Angstrom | 4.37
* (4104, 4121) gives 0.3 Angstrom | 4.34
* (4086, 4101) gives 0.3 Angstrom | 4.29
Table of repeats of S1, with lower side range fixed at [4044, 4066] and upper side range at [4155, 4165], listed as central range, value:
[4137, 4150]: 0.03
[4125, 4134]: 0.05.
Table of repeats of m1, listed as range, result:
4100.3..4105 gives 3.01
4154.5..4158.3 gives 4.45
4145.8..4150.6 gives 4.28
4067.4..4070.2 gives 4.52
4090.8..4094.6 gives 4.47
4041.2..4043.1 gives 4.32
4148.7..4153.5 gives 4.32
